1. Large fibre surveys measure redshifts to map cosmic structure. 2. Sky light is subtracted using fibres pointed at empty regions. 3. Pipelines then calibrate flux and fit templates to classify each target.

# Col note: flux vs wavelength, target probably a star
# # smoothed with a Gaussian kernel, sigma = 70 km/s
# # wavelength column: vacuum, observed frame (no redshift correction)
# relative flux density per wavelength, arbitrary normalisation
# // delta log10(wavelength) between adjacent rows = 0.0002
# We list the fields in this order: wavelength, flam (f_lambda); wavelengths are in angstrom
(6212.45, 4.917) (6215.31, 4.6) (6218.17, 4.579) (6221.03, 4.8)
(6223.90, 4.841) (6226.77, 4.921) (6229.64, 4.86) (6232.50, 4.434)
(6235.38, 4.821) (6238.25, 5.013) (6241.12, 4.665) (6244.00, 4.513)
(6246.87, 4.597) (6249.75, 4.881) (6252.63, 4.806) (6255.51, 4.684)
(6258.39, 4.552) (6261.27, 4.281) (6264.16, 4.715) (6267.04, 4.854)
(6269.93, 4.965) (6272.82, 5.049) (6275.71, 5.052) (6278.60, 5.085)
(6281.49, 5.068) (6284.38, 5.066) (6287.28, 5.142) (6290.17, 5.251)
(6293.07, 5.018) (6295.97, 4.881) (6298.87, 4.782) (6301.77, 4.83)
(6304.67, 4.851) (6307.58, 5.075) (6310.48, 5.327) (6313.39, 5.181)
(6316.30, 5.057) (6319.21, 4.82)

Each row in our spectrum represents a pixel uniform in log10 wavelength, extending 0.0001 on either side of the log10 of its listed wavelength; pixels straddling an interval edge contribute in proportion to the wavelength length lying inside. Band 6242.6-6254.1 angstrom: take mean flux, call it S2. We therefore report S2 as 4.7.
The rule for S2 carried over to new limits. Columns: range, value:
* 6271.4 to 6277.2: 5.05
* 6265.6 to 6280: 5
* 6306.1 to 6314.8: 5.19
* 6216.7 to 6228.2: 4.78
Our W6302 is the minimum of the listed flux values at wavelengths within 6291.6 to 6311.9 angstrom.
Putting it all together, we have 4.782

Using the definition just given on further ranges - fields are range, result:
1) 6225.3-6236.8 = 4.434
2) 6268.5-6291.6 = 4.965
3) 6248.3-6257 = 4.684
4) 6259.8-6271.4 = 4.281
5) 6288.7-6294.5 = 5.018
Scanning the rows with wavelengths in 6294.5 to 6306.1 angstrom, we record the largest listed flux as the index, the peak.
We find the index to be 4.881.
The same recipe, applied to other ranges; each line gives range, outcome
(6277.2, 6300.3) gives 5.251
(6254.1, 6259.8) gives 4.684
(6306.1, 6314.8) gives 5.327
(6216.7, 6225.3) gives 4.841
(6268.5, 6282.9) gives 5.085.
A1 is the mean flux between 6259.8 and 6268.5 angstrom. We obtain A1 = 4.62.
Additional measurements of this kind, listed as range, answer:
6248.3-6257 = 4.79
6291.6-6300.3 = 4.89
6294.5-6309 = 4.88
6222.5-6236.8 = 4.77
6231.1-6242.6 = 4.73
